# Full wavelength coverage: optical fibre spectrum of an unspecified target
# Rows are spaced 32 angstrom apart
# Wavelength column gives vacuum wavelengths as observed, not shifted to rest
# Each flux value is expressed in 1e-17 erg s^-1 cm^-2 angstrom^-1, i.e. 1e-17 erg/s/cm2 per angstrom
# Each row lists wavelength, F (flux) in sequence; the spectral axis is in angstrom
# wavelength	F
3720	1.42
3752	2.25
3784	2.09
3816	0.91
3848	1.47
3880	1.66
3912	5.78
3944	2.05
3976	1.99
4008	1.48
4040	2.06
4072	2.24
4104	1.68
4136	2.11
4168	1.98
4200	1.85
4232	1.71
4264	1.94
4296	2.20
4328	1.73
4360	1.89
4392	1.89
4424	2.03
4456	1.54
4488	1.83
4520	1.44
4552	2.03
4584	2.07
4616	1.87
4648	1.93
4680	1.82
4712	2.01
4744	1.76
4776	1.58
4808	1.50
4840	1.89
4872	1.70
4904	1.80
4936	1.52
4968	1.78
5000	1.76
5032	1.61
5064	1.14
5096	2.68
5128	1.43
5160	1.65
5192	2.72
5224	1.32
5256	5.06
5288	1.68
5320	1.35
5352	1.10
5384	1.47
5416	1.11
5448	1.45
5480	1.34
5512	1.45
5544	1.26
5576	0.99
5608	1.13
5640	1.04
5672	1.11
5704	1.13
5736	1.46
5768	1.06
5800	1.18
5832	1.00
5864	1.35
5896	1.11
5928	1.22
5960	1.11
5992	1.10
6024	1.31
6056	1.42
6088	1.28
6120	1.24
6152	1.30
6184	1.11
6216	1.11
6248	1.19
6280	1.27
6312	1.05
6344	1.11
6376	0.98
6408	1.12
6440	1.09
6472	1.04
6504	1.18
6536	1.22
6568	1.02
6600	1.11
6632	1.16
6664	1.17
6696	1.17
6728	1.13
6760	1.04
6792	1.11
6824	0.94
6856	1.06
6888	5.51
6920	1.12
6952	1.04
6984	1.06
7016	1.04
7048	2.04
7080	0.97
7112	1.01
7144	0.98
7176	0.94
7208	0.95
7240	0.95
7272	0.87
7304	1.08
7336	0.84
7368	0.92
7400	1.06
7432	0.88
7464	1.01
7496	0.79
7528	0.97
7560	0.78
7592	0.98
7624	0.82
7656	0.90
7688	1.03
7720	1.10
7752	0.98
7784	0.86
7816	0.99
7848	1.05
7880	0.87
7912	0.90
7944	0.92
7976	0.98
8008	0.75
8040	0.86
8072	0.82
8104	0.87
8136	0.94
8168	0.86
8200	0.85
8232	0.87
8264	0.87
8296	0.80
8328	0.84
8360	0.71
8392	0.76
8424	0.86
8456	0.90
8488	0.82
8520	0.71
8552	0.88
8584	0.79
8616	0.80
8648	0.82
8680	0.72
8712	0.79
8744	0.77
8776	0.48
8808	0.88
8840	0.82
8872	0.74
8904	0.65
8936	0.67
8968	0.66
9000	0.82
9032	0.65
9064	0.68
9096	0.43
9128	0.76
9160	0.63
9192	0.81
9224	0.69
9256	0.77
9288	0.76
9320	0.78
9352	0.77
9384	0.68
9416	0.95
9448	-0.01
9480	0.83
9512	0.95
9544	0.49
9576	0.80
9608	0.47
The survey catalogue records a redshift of 0.05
